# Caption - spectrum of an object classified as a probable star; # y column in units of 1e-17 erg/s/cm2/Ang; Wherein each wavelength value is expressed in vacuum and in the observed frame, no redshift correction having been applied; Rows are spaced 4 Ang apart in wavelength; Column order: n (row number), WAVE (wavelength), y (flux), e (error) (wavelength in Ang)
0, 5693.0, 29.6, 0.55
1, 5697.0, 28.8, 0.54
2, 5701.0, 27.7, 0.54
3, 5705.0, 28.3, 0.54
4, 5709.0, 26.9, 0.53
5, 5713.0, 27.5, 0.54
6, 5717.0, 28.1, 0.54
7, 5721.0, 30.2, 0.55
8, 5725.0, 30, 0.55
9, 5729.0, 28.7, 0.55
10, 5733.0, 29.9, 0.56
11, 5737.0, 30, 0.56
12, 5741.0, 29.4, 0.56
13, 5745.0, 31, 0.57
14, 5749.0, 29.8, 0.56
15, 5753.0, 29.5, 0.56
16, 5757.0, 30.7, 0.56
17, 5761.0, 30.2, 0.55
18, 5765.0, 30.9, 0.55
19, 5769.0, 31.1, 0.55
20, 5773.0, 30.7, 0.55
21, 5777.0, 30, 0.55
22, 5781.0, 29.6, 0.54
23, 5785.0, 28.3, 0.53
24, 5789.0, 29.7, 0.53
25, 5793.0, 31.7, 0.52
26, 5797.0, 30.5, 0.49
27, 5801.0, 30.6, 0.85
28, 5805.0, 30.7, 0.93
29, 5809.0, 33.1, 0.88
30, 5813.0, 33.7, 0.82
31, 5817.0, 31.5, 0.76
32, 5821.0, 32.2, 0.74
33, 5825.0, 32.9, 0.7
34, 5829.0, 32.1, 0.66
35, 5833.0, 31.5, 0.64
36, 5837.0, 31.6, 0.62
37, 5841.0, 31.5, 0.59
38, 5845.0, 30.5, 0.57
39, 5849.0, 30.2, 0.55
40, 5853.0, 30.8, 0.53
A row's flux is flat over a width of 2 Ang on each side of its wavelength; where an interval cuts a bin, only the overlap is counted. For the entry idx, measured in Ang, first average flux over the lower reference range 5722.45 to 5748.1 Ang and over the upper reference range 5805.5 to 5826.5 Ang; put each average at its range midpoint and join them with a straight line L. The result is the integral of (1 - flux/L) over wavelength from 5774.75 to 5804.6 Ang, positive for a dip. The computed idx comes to 1.5 Ang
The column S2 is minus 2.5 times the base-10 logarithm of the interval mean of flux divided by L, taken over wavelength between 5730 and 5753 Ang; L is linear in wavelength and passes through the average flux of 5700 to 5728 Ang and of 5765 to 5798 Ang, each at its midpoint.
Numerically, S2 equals -0.03 mag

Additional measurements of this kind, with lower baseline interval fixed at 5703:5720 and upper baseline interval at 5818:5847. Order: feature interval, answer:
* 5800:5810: -0.02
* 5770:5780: -0.02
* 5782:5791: 0.04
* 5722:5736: -0.05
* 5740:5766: -0.04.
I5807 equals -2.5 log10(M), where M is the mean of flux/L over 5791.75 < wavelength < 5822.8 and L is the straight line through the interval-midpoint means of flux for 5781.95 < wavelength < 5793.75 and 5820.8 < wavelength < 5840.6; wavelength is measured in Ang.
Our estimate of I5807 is -0.04 mag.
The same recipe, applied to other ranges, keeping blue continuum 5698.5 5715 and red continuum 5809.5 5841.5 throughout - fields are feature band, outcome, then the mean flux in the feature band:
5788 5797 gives 0.01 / 30.8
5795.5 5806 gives 0.02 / 30.6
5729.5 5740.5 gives -0.04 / 29.7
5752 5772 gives -0.03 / 30.5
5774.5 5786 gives 0.04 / 29.4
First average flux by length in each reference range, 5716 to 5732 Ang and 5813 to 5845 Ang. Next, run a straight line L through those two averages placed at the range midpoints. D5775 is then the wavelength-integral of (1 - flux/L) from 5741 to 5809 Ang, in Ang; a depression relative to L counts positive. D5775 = 0.5 Ang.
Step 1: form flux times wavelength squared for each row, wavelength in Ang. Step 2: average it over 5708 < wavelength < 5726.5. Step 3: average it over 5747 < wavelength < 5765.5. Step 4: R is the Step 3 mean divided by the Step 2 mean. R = 1.1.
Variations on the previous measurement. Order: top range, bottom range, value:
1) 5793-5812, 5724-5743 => 1.09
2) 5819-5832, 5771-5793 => 1.10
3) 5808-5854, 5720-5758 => 1.10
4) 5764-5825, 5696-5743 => 1.11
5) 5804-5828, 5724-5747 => 1.12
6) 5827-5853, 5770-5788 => 1.07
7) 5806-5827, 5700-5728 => 1.19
